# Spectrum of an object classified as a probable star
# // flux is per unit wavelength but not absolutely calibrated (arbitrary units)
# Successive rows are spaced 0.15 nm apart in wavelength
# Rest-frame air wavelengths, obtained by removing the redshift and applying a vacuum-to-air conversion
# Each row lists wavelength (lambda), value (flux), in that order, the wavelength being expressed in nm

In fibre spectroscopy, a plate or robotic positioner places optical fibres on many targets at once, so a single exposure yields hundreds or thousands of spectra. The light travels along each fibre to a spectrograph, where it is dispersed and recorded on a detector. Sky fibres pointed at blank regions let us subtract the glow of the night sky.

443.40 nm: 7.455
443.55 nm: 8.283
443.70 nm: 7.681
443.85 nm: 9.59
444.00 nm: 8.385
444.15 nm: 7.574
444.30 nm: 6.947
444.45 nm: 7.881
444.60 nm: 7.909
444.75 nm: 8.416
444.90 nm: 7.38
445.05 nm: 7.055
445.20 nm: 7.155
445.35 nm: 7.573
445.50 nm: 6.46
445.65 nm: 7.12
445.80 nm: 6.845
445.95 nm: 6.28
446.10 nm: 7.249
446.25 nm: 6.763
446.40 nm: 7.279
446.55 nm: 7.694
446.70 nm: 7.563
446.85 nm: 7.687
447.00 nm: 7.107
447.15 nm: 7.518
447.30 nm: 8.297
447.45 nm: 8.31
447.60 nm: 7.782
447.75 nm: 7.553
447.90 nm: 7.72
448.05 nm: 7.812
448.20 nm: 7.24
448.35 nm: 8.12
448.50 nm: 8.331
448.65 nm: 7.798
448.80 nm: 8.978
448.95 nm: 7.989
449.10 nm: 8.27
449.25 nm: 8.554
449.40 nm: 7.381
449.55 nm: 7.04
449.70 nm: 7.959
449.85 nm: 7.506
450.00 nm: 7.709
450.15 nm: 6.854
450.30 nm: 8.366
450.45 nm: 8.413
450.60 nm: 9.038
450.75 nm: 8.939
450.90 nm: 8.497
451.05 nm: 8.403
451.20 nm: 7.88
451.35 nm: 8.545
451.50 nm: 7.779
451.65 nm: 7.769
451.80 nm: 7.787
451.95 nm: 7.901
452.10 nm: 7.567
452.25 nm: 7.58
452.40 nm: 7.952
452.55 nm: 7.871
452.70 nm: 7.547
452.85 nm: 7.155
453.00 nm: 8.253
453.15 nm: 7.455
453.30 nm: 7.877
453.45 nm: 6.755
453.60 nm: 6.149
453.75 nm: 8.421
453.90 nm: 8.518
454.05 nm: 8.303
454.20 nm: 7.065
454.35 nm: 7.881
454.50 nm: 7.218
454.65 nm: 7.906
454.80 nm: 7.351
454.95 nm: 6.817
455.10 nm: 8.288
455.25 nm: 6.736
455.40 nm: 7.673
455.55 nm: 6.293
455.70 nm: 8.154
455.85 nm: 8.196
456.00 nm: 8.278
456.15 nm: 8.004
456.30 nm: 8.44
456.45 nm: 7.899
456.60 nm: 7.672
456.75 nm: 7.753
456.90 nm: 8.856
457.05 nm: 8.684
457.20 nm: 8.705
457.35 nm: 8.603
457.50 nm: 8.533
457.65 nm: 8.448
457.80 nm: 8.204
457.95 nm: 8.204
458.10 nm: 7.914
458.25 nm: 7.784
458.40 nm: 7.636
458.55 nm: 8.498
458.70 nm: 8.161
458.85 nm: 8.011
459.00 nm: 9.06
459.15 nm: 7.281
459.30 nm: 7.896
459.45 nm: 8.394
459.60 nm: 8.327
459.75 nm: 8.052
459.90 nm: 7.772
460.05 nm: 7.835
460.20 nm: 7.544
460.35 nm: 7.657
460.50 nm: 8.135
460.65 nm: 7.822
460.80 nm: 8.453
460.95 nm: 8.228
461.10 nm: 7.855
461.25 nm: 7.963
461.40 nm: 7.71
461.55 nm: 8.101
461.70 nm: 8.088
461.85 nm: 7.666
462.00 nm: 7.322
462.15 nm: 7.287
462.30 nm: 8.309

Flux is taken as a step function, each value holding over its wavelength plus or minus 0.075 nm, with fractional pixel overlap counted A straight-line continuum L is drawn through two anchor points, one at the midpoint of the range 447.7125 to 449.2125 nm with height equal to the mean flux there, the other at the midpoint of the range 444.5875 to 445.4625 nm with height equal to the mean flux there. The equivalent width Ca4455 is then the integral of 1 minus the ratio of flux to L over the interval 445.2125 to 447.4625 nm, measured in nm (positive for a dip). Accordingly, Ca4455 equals 0.122 nm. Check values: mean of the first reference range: 7.51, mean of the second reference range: 8.01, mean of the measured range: 7.28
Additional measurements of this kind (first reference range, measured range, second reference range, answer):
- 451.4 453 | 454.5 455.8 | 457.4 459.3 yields 0.09 nm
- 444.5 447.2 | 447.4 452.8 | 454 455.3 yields -0.42 nm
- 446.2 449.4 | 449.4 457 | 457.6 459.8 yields 0.16 nm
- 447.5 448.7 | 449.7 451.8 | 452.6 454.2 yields -0.11 nm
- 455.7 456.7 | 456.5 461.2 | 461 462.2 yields -0.12 nm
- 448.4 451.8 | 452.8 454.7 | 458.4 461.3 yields 0.11 nm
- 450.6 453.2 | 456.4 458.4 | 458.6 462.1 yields -0.07 nm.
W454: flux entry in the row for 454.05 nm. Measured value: 8.303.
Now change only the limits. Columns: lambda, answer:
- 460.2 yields 7.544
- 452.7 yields 7.547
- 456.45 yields 7.899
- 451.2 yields 7.88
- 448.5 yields 8.331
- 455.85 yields 8.196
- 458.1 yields 7.914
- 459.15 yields 7.281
